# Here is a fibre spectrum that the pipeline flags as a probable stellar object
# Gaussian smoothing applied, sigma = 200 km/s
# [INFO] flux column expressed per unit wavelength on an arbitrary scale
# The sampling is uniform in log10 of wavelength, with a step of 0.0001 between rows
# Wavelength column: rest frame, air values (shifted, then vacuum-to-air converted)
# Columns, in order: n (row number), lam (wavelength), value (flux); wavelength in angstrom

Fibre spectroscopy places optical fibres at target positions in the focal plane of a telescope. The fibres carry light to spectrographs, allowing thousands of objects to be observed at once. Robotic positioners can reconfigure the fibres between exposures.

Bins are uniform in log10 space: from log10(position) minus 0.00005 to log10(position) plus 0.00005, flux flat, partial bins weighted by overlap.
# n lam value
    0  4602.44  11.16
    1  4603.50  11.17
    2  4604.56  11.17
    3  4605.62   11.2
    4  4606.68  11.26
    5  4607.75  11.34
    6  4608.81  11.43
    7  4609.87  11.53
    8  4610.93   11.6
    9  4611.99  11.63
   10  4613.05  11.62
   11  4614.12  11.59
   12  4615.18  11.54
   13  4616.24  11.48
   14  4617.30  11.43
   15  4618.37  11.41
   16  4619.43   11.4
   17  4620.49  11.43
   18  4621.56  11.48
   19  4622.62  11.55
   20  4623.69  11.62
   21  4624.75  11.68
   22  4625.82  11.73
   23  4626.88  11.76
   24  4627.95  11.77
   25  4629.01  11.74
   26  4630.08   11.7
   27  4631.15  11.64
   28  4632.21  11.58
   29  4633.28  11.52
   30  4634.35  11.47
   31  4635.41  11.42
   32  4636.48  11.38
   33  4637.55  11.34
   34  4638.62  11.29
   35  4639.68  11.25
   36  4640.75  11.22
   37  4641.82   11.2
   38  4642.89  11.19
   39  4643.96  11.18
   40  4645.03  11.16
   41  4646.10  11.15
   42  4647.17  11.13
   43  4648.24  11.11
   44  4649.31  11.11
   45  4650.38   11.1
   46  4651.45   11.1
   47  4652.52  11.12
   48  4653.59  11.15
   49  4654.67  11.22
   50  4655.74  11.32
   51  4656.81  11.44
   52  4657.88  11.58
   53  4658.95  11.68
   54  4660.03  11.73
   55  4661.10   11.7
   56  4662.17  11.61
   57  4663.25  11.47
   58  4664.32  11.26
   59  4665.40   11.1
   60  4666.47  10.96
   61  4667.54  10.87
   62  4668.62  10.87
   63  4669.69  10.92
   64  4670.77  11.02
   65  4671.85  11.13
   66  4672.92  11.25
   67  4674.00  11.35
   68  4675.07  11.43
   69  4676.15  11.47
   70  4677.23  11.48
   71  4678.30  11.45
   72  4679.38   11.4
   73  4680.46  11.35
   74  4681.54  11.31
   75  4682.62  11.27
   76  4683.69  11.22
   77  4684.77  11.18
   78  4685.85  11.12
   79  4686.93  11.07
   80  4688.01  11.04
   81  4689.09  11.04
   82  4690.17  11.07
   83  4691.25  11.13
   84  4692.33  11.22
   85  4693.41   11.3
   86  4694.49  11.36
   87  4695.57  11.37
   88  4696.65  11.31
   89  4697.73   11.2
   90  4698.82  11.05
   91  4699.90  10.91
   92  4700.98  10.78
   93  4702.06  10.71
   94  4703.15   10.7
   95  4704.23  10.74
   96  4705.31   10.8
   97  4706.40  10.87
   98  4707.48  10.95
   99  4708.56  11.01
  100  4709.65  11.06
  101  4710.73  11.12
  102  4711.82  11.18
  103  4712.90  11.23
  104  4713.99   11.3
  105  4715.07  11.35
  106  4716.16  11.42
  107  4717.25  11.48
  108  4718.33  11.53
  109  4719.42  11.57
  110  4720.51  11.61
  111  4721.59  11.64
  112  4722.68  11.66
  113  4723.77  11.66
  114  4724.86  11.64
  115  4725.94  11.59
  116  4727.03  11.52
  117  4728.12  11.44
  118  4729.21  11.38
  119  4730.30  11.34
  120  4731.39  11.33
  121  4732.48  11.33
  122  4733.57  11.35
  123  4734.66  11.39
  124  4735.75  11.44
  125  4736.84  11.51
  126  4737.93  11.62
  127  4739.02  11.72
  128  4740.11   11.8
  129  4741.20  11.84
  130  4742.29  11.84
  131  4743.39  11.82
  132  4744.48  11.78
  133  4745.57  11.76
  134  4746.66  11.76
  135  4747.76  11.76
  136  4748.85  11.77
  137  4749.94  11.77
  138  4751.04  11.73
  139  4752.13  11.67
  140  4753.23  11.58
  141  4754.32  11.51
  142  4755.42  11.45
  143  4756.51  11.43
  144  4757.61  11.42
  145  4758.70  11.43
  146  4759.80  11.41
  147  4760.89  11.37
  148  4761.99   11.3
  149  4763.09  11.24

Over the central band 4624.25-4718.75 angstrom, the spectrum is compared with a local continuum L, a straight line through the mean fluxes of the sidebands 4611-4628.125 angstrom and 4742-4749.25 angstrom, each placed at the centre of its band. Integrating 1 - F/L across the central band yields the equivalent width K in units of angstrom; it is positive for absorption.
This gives 3.2 angstrom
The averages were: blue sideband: 11.6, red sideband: 11.8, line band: 11.3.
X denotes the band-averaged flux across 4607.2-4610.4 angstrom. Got 11.4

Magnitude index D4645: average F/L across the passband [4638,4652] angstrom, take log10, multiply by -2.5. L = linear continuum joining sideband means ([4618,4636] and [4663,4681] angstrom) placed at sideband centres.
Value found 0.03 mag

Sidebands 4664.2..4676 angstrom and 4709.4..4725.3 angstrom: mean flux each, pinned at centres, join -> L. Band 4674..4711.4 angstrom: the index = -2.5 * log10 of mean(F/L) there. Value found 0.01 mag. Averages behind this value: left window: 11.1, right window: 11.4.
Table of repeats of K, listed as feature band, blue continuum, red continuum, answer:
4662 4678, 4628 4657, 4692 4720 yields 0.04 angstrom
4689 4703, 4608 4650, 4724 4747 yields 0.52 angstrom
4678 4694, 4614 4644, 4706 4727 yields 0.29 angstrom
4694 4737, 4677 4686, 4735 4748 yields 1.02 angstrom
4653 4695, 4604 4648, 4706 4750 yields 0.72 angstrom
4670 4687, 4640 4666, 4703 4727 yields 0.01 angstrom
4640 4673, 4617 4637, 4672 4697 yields 0.54 angstrom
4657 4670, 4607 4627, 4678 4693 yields -0.02 angstrom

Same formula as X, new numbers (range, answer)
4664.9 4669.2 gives 11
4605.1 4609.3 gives 11.3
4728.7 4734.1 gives 11.3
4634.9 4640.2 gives 11.3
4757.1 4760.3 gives 11.4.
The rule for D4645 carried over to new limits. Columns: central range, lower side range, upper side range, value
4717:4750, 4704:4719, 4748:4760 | -0.02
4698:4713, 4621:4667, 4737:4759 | 0.06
